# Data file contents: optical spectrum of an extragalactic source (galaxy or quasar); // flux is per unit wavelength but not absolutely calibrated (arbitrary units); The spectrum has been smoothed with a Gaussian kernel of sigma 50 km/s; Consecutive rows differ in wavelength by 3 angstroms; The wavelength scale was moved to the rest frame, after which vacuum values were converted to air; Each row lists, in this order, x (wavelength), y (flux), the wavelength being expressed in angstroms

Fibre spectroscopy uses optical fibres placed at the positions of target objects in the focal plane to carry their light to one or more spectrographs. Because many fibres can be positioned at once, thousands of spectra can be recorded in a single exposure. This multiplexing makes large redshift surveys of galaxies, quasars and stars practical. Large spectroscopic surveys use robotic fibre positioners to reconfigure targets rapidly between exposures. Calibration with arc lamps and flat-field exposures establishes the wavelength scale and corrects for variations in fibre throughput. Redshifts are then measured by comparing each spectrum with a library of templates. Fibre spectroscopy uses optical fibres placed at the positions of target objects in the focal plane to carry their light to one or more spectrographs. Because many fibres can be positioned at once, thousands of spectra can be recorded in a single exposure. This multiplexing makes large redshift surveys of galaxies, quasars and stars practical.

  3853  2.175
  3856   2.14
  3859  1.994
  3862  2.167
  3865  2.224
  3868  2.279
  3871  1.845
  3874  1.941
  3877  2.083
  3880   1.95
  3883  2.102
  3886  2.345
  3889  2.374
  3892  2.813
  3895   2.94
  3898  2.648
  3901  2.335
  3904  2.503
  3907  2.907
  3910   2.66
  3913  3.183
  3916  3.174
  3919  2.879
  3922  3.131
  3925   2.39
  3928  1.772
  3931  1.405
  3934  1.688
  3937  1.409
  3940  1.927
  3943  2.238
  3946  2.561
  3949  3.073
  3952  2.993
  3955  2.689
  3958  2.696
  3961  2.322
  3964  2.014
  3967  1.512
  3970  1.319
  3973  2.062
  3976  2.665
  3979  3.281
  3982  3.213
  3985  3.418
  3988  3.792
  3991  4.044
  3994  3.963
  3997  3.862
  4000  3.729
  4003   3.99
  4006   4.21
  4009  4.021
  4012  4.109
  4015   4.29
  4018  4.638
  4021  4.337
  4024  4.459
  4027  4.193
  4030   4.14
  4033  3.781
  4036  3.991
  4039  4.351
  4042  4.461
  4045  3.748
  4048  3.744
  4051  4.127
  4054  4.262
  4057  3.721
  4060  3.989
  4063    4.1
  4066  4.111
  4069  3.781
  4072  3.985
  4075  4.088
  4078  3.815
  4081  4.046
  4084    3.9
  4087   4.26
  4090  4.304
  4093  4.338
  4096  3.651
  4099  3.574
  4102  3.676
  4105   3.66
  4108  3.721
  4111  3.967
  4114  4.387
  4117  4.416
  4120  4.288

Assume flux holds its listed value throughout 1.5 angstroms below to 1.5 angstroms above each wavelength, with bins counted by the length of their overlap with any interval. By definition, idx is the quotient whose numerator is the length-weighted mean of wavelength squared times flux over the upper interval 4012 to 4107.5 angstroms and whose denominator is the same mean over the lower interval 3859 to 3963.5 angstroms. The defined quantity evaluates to 1.8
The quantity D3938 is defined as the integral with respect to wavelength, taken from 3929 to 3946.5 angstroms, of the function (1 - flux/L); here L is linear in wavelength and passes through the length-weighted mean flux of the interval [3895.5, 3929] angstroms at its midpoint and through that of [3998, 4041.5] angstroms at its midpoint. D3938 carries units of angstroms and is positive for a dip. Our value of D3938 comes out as 7.1 angstroms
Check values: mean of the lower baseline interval 2.71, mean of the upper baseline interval 4.16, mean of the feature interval 1.83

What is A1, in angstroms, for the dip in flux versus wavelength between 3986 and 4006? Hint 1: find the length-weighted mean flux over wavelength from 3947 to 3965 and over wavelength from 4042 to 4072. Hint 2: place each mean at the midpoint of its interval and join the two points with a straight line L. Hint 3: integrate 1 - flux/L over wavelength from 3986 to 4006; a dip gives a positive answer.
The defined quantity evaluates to -4.62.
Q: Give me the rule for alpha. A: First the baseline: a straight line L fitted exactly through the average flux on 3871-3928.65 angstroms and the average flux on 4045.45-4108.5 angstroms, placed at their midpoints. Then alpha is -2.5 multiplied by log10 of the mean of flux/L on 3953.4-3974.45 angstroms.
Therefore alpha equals 0.40 mag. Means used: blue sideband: 2.53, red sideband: 3.95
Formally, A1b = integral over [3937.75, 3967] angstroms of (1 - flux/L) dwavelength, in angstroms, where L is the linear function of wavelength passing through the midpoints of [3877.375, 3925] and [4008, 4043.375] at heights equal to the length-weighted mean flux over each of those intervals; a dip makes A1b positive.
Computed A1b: 7.72 angstroms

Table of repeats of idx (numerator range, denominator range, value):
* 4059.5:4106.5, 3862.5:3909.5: 1.85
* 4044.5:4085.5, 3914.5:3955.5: 1.78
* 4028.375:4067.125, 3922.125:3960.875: 1.87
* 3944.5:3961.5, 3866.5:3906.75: 1.21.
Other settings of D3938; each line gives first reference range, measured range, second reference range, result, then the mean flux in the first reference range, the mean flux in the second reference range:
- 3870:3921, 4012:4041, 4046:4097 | -4.9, 2.52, 4.01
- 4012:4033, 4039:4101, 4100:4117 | 1.2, 4.29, 3.92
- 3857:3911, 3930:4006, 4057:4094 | 9.0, 2.33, 4.04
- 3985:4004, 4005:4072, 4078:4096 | -2.4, 3.86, 4.1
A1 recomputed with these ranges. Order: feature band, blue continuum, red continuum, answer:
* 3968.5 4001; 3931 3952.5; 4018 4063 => -1.6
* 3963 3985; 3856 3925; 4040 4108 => 5.5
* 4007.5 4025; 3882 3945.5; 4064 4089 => -4.5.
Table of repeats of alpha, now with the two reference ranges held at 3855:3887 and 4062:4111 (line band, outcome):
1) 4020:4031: -0.25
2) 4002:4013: -0.24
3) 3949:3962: 0.03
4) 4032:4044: -0.18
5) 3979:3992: -0.16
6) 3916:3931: 0.02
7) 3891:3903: -0.16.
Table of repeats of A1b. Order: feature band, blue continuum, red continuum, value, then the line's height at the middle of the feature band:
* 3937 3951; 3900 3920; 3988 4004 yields 3.9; 3.25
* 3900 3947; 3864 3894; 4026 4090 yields 4.5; 2.66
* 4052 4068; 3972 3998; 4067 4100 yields -0.8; 3.84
